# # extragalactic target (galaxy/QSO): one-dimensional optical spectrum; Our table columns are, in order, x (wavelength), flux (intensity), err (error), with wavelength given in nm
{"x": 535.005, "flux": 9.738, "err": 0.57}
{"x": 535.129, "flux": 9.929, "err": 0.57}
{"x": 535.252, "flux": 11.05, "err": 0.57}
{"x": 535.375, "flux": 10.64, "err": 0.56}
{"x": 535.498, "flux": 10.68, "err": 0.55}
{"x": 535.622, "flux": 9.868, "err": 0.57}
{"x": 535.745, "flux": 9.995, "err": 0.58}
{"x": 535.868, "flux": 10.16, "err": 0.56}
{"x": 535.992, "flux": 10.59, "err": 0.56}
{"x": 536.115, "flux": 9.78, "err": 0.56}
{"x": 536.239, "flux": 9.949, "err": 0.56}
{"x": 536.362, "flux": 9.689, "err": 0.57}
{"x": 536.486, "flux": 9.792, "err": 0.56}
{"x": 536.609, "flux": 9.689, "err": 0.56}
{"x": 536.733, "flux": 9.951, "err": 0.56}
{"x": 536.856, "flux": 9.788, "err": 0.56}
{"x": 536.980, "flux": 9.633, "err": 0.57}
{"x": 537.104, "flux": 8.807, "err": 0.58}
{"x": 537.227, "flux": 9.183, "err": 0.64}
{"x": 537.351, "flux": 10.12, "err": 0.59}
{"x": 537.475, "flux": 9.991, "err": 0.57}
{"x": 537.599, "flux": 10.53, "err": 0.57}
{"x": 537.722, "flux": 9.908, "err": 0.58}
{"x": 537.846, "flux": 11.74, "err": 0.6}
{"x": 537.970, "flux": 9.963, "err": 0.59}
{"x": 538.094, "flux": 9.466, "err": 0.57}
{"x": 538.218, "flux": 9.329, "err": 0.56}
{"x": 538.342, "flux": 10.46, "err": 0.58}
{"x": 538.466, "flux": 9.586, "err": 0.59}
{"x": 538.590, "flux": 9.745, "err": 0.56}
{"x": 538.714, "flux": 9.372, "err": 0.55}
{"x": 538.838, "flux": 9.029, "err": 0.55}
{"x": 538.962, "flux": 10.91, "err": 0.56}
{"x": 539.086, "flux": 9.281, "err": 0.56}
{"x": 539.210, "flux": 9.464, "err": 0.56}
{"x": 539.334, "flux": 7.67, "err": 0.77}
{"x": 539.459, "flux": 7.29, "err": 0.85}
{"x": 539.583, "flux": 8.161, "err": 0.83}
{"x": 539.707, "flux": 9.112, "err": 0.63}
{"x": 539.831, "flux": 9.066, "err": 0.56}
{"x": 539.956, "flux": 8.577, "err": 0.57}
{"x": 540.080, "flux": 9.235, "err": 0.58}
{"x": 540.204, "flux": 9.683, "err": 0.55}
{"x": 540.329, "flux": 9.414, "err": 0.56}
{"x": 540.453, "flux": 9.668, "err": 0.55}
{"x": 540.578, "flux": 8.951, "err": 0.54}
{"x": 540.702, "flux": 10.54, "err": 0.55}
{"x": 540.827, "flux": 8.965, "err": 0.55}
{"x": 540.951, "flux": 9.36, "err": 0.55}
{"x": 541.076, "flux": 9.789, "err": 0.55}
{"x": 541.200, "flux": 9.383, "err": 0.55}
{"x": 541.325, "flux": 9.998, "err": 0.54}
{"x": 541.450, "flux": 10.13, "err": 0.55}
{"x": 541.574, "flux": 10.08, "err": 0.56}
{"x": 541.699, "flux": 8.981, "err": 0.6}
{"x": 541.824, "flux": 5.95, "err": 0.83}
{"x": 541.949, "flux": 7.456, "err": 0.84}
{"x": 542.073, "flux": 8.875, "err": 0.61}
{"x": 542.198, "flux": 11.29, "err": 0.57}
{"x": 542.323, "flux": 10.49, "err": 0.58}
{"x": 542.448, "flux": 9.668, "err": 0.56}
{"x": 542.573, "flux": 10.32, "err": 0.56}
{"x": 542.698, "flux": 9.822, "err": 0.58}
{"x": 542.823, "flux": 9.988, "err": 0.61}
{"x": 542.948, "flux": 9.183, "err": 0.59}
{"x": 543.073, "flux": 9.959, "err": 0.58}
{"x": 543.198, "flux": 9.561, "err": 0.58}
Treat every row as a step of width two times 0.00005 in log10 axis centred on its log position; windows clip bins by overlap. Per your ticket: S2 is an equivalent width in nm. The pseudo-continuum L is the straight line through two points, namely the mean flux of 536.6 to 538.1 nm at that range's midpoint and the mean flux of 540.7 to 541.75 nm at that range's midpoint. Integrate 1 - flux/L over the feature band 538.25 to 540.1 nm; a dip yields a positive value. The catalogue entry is 0.13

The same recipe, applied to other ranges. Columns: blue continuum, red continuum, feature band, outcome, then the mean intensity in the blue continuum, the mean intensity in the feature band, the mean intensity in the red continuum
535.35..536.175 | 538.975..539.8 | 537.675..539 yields -0.119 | 10.2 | 9.94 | 8.67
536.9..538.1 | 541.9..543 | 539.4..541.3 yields 0.125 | 9.95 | 9.17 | 9.71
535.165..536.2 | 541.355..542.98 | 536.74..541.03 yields 0.175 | 10.3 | 9.48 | 9.42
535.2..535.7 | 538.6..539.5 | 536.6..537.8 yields 0.004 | 10.5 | 9.79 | 9.08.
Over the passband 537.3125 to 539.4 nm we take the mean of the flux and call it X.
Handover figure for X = 9.79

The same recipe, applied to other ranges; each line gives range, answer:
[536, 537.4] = 9.7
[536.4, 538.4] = 9.89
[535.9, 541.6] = 9.58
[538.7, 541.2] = 9.18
